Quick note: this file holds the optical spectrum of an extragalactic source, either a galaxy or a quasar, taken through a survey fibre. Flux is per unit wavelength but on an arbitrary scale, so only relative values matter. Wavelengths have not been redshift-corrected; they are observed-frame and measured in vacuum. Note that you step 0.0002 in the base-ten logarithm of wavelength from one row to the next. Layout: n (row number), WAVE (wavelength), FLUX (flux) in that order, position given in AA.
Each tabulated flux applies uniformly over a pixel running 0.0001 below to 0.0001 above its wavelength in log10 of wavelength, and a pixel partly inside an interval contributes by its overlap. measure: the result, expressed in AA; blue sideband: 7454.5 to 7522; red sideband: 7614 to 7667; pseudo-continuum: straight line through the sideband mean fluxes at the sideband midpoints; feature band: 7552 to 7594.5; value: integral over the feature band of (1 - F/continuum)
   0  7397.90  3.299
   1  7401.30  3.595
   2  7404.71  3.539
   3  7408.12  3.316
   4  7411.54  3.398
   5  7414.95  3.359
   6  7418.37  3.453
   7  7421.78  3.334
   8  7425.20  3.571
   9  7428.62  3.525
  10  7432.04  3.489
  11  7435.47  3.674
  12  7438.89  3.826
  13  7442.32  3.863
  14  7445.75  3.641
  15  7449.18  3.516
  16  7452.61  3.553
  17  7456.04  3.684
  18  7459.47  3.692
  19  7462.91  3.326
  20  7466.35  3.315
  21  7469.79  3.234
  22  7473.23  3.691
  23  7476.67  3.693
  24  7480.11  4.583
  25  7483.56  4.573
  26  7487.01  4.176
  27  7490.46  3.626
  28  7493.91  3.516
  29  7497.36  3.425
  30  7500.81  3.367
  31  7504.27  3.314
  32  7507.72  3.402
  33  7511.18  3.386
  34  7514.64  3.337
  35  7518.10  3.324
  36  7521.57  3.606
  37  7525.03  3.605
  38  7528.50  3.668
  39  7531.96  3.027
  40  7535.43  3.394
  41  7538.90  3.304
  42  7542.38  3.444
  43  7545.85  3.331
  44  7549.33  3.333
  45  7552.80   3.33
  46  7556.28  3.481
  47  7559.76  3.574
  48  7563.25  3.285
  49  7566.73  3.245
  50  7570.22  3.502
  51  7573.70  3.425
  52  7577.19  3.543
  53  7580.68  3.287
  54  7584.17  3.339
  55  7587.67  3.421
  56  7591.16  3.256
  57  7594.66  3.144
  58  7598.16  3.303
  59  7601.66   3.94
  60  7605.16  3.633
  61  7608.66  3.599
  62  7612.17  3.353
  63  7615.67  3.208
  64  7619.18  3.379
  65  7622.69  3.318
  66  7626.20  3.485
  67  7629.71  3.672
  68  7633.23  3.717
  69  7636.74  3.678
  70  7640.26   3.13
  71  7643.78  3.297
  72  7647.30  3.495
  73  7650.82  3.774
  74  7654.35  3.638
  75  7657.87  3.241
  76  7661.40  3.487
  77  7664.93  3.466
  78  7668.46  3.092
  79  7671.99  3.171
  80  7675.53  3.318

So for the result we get 1.77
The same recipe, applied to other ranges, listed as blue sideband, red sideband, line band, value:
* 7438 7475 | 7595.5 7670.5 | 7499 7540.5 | 1.63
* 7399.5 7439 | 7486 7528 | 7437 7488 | -3.72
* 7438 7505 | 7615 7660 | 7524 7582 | 2.95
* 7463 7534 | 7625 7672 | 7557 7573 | 0.56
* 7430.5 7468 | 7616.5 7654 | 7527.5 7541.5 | 0.84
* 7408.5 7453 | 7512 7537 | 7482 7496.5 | -1.94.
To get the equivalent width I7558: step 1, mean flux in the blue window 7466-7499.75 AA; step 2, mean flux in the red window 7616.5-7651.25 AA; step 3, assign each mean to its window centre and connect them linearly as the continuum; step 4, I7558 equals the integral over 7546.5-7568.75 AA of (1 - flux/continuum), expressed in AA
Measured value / 1.6 AA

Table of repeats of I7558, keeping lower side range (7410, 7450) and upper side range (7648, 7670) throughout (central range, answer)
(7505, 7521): 0.65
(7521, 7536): 0.25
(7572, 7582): 0.19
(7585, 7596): 0.64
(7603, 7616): -0.05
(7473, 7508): -2.46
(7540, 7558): 0.63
